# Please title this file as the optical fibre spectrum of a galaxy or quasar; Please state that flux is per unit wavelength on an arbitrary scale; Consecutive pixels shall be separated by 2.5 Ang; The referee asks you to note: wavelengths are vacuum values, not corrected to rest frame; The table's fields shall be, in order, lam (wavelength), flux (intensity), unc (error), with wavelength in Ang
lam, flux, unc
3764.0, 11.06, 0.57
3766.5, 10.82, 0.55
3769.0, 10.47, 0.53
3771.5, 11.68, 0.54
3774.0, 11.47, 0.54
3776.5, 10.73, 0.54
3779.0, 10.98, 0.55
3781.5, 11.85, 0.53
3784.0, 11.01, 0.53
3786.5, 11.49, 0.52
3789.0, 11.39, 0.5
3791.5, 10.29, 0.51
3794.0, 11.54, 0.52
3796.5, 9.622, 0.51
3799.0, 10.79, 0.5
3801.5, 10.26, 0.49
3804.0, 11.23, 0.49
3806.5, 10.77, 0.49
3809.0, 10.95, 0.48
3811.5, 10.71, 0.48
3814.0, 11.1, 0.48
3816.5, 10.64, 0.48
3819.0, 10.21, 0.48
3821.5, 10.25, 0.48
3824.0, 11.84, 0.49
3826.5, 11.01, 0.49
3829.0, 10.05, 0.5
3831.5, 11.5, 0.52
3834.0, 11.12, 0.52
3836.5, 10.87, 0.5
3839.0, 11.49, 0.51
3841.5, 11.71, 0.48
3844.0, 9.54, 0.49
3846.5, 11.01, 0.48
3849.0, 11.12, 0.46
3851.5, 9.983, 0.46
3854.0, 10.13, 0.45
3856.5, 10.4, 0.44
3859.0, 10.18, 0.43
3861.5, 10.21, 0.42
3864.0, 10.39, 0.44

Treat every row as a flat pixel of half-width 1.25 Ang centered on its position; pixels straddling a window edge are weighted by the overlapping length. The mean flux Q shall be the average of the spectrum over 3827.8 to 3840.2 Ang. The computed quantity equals 11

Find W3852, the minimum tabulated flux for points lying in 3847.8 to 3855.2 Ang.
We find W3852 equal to 9.983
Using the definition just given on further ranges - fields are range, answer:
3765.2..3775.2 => 10.47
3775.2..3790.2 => 10.73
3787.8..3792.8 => 10.29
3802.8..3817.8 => 10.64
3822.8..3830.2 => 10.05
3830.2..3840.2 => 10.87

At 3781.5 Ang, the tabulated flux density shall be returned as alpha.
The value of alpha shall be 11.85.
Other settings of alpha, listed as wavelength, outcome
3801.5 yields 10.26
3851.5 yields 9.983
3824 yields 11.84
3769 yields 10.47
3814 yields 11.1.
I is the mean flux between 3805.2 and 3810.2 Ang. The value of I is 10.9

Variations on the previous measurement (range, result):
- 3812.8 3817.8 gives 10.9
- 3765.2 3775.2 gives 11.1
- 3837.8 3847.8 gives 10.9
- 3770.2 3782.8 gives 11.3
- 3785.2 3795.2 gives 11.2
